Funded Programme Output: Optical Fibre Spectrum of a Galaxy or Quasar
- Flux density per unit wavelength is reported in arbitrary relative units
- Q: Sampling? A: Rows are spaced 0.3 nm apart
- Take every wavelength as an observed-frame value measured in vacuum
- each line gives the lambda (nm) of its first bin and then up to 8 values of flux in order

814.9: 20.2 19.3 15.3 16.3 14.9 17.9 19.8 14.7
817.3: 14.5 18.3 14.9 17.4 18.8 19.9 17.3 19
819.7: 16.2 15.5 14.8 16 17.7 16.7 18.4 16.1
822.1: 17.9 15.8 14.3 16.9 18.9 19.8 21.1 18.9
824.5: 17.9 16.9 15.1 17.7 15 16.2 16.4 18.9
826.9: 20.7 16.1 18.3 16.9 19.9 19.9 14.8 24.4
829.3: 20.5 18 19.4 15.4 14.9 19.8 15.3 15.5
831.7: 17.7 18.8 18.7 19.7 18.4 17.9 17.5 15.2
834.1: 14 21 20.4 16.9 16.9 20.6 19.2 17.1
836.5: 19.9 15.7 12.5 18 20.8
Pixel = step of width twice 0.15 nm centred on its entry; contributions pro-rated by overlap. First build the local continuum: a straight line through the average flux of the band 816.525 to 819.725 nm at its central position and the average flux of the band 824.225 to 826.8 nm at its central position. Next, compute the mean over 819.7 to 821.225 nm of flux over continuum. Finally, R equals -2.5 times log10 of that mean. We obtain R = 0.07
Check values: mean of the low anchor 17.4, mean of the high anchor 16.9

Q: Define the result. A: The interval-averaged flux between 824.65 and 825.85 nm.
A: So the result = 16.2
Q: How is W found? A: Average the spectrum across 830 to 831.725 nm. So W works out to 16.4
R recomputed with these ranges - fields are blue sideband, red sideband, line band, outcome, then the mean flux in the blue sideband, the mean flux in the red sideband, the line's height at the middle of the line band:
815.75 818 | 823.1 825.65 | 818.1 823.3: 0.016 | 16.5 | 18.1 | 17.3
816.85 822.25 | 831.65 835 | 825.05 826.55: 0.071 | 16.9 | 18.1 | 17.4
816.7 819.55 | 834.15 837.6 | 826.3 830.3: -0.058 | 17.3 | 17.9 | 17.7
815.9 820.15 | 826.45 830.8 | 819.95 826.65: 0.043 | 17.1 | 18.5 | 17.8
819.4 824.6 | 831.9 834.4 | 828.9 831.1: -0.058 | 17.3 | 17.7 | 17.6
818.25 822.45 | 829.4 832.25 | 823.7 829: -0.040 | 17.2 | 17.3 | 17.3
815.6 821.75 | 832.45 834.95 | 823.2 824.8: -0.108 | 16.9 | 18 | 17.3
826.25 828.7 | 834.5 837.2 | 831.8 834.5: 0.008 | 18.2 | 17.8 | 18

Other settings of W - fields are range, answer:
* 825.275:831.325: 17.9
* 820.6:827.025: 17.4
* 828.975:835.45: 17.9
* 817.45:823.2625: 17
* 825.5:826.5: 16.1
